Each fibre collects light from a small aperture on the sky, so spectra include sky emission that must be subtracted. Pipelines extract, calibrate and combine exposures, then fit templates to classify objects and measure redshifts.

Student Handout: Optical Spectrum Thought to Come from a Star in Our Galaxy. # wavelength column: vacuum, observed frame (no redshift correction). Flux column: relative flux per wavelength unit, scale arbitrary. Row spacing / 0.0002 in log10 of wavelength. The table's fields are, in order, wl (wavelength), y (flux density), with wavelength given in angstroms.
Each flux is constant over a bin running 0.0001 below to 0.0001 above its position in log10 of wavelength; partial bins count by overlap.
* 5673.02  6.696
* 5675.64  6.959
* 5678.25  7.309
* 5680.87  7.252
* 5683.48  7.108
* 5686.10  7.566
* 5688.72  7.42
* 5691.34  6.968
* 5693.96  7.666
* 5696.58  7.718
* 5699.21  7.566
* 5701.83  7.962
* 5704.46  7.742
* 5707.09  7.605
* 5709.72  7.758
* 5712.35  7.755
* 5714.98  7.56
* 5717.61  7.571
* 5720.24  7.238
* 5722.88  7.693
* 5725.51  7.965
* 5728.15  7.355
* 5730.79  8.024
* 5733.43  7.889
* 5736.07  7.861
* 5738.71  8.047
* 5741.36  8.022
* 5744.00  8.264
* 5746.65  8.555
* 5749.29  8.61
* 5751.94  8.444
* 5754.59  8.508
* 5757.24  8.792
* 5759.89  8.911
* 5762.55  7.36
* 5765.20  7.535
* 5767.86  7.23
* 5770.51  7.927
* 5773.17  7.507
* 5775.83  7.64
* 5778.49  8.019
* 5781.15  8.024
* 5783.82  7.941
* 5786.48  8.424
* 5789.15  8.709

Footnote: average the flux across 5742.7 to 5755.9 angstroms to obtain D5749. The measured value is 8.48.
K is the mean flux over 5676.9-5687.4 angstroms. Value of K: 7.31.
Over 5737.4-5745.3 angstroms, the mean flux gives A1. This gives 8.11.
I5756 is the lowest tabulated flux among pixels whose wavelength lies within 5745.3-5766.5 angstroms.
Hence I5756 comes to 7.36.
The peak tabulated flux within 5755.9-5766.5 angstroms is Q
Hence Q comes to 8.911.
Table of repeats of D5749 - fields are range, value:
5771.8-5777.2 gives 7.58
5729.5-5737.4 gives 7.93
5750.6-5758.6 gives 8.58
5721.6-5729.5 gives 7.67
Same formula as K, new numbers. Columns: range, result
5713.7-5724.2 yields 7.52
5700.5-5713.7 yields 7.76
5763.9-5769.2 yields 7.39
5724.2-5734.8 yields 7.81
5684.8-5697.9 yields 7.47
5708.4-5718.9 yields 7.66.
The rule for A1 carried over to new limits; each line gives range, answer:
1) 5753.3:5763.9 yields 8.39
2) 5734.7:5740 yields 7.96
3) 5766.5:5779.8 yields 7.66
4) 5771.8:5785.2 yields 7.83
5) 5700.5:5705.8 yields 7.85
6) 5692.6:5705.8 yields 7.73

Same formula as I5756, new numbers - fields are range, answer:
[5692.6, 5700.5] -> 7.566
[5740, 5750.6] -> 8.022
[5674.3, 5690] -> 6.959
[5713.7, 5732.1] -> 7.238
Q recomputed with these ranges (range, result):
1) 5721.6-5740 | 8.047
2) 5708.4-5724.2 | 7.758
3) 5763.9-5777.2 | 7.927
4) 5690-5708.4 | 7.962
